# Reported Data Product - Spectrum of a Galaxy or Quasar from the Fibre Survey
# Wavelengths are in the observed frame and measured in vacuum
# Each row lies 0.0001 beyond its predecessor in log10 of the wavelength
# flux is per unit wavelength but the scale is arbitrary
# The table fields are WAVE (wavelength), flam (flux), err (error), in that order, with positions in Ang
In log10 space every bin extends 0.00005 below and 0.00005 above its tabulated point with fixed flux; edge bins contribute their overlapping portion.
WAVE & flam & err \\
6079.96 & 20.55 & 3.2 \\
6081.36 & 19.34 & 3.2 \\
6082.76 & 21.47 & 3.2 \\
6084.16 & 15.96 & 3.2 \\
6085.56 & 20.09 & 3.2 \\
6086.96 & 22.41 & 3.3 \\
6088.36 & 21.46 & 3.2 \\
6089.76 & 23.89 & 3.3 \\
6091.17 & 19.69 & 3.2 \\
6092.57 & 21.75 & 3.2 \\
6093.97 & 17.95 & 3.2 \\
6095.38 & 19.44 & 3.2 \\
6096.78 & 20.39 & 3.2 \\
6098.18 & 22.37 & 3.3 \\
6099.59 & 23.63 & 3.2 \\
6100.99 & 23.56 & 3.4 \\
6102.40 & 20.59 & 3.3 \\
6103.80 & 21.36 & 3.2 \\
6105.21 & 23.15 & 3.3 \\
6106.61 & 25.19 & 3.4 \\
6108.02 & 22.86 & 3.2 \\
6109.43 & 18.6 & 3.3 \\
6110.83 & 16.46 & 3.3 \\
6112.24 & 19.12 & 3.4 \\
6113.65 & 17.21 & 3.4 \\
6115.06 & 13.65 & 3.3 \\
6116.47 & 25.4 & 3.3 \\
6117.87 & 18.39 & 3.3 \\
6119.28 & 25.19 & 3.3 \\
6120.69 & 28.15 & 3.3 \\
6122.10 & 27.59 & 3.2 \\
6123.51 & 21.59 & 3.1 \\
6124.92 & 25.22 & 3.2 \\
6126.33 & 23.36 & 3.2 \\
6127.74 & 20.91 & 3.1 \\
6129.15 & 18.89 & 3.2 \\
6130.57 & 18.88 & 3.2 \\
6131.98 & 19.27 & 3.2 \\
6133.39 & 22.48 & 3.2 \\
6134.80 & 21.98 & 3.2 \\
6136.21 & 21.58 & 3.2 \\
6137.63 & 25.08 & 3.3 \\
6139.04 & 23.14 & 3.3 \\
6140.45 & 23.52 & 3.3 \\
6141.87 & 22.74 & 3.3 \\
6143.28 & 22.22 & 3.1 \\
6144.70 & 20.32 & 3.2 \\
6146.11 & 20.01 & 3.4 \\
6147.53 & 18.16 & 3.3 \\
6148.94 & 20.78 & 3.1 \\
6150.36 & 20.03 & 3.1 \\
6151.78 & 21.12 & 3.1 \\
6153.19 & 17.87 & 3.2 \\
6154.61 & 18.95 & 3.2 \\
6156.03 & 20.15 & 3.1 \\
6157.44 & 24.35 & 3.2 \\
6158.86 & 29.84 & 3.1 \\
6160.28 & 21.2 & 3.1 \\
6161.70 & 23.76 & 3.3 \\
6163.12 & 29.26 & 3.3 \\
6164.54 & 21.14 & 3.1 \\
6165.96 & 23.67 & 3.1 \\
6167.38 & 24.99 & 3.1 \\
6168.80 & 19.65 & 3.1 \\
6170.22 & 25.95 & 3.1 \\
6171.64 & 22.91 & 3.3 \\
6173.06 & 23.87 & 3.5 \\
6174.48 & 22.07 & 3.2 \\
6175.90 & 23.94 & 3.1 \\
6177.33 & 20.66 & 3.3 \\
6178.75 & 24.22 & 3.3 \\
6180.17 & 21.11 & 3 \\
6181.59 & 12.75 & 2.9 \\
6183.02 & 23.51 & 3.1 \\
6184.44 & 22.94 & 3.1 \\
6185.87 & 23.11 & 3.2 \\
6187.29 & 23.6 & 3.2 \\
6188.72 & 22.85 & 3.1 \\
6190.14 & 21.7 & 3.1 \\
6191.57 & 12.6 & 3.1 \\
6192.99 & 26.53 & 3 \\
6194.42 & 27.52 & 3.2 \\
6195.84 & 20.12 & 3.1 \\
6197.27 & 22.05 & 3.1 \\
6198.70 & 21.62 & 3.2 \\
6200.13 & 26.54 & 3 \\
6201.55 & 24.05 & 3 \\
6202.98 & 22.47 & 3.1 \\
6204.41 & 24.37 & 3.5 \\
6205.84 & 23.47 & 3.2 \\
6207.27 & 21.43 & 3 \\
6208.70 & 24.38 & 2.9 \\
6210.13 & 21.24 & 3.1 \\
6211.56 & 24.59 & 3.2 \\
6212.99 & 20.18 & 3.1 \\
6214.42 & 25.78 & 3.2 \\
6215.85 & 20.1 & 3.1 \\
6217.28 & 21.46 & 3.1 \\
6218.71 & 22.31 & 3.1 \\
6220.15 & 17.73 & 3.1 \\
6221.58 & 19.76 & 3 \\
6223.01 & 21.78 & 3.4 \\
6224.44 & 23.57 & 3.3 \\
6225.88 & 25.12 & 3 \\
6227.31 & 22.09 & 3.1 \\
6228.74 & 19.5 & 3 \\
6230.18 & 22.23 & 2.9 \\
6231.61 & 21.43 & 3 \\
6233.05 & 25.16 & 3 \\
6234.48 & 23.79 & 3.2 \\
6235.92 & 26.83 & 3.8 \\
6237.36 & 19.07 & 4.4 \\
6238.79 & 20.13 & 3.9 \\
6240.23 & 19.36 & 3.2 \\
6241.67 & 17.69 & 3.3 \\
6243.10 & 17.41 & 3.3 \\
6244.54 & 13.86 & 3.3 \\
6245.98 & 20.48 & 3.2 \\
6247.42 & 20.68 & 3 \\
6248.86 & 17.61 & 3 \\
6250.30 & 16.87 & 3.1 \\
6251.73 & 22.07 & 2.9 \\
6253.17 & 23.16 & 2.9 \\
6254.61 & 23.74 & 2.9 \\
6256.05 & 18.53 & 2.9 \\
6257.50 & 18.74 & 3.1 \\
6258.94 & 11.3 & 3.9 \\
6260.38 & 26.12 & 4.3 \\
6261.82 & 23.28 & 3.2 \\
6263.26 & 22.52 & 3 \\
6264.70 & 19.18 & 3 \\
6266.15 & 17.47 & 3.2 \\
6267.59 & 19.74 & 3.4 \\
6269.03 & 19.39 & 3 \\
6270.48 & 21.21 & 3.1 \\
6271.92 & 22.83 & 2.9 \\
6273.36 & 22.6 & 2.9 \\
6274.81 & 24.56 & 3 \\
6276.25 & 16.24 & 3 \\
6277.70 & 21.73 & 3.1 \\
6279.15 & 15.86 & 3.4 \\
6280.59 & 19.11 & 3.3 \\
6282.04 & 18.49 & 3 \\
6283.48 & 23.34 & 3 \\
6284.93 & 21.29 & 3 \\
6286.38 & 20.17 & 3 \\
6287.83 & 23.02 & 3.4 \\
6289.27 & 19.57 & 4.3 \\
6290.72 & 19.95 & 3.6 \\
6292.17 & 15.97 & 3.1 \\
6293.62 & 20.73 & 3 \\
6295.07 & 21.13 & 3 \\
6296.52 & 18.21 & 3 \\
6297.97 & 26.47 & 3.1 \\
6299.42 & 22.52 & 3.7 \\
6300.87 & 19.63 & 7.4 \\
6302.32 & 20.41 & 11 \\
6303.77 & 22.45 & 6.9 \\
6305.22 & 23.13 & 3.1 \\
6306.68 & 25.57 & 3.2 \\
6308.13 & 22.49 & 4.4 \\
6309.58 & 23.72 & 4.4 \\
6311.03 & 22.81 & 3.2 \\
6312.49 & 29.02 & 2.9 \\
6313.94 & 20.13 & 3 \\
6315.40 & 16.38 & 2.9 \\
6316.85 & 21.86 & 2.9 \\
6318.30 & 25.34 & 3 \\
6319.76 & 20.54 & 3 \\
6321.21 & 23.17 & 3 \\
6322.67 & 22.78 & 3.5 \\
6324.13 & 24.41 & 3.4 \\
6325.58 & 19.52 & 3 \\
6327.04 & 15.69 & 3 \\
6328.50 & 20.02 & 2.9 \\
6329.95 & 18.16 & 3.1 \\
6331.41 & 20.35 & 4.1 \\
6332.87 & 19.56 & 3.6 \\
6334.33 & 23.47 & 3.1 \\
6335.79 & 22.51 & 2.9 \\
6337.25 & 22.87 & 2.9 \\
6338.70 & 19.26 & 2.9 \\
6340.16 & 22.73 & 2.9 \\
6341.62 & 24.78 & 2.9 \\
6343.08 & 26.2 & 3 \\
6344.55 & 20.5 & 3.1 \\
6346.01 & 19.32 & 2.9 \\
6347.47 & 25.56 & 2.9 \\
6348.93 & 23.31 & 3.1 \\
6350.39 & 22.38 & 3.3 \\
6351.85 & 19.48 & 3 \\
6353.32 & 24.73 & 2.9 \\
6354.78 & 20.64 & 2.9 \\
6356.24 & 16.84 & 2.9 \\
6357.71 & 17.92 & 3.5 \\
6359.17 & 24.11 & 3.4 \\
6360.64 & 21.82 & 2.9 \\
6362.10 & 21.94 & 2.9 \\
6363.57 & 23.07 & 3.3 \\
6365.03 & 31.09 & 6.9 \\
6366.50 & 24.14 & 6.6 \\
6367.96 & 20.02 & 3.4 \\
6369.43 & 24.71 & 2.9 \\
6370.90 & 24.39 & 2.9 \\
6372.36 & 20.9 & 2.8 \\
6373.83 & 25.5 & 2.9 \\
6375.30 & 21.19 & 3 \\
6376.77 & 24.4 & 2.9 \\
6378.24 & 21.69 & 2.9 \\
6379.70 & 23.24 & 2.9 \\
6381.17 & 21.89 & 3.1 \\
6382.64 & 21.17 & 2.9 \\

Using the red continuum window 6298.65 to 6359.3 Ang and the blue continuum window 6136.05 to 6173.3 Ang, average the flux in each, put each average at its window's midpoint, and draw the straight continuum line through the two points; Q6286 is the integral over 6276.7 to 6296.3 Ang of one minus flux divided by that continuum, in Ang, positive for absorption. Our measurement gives 1.81 Ang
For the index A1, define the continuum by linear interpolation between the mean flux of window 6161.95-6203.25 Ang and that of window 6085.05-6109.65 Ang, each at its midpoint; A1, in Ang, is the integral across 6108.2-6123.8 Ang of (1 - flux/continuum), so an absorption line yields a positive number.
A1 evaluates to 0.6 Ang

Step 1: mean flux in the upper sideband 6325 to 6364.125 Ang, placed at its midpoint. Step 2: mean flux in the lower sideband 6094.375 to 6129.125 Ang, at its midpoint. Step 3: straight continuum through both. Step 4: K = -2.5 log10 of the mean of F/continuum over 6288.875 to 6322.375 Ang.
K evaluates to -0.020 mag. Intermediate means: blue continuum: 21.7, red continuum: 21.4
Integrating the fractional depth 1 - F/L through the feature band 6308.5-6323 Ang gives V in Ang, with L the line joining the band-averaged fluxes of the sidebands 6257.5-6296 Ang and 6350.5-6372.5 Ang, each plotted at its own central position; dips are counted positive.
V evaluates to -0.9 Ang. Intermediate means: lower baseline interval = 20.2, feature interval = 22.6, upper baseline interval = 22.4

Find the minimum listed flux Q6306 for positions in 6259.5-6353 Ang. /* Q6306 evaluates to 15.69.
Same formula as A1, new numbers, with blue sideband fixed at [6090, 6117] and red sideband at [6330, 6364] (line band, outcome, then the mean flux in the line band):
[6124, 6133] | -0.16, 21.1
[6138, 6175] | -2.63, 22.4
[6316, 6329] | 0.13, 21.5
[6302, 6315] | -0.96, 23.2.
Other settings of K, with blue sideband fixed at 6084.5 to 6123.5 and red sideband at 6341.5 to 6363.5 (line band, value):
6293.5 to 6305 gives 0.01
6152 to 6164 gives -0.07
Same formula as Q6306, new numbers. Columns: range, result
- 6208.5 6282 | 11.3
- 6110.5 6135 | 13.65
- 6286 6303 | 15.97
